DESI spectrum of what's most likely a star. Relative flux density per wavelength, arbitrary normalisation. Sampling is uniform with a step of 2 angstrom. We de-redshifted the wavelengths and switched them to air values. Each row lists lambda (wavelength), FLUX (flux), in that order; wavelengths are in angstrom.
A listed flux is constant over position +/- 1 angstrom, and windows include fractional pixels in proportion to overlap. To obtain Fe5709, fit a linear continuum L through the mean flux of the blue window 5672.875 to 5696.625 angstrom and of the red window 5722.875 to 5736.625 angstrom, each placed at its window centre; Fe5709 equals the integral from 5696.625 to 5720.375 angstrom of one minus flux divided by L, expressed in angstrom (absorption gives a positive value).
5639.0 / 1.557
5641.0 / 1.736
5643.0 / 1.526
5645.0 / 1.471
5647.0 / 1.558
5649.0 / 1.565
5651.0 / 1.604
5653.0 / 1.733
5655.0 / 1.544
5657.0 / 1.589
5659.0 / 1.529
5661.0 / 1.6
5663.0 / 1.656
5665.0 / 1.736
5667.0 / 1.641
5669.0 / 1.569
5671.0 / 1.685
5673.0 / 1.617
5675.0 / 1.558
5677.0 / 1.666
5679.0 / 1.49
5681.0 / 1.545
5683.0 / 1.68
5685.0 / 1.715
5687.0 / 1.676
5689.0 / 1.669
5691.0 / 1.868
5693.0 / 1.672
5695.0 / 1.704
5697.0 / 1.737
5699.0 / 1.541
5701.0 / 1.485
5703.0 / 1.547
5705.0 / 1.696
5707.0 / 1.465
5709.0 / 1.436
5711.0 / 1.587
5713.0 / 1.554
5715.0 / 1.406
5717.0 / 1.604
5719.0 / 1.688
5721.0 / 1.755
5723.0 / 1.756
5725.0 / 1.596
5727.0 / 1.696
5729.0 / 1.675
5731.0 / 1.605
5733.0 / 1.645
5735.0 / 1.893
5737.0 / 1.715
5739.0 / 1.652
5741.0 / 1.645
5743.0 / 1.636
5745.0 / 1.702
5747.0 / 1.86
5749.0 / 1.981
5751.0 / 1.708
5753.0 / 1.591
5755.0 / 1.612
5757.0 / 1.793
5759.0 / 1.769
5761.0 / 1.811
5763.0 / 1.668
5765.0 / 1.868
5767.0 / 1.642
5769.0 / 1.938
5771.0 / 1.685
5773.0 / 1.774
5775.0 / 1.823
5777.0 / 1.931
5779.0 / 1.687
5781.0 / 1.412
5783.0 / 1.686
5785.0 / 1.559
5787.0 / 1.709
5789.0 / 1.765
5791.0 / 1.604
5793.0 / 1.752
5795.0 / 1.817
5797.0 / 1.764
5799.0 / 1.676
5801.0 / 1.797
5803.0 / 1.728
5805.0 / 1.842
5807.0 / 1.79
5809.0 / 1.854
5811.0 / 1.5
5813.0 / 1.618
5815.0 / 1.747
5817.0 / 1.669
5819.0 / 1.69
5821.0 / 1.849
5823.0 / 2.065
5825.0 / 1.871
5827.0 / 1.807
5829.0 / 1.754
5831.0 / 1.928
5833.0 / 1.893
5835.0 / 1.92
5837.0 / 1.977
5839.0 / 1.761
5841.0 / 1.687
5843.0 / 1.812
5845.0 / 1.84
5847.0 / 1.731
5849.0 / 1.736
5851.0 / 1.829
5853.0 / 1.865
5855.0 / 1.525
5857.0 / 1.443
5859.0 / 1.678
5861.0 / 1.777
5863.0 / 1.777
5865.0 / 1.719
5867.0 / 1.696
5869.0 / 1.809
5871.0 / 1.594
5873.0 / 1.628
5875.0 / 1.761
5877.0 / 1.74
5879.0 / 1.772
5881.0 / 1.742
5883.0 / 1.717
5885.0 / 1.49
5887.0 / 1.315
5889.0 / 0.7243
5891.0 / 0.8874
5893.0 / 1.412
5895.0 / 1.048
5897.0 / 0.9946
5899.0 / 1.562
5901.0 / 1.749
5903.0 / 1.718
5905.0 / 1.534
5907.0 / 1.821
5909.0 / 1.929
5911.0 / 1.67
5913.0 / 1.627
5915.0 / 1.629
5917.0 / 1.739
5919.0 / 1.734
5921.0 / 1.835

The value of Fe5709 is 1.6 angstrom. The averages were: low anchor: 1.66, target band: 1.56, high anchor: 1.69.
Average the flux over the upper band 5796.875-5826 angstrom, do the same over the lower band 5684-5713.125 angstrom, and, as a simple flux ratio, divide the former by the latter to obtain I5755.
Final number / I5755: 1.1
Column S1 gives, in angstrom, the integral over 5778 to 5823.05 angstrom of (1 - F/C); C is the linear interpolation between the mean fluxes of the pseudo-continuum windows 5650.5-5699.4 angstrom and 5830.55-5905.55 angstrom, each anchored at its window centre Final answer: -2.3 angstrom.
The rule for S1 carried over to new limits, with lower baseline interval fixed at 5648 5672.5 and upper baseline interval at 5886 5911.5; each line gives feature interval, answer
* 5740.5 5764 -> -3.0 angstrom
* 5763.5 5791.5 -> -3.8 angstrom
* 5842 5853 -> -2.6 angstrom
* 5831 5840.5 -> -2.7 angstrom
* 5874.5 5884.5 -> -2.2 angstrom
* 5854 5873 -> -3.0 angstrom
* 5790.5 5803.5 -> -2.1 angstrom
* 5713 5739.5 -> -1.7 angstrom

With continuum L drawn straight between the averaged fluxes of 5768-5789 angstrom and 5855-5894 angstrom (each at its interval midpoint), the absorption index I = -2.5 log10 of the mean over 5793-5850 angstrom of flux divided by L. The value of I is -0.09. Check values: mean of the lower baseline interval 1.72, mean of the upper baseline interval 1.56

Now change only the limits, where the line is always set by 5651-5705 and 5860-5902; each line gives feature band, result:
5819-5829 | -0.20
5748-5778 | -0.12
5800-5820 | -0.11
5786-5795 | -0.10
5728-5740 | -0.06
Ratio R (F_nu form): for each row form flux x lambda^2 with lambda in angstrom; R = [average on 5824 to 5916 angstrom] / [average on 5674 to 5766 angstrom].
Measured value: 1.04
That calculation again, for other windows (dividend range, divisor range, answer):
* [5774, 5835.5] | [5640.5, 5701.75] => 1.13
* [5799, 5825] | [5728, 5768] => 1.05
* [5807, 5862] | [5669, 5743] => 1.13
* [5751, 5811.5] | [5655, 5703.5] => 1.10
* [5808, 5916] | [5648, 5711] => 1.09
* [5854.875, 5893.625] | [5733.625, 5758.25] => 0.94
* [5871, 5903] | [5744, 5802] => 0.87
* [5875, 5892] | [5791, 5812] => 0.85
